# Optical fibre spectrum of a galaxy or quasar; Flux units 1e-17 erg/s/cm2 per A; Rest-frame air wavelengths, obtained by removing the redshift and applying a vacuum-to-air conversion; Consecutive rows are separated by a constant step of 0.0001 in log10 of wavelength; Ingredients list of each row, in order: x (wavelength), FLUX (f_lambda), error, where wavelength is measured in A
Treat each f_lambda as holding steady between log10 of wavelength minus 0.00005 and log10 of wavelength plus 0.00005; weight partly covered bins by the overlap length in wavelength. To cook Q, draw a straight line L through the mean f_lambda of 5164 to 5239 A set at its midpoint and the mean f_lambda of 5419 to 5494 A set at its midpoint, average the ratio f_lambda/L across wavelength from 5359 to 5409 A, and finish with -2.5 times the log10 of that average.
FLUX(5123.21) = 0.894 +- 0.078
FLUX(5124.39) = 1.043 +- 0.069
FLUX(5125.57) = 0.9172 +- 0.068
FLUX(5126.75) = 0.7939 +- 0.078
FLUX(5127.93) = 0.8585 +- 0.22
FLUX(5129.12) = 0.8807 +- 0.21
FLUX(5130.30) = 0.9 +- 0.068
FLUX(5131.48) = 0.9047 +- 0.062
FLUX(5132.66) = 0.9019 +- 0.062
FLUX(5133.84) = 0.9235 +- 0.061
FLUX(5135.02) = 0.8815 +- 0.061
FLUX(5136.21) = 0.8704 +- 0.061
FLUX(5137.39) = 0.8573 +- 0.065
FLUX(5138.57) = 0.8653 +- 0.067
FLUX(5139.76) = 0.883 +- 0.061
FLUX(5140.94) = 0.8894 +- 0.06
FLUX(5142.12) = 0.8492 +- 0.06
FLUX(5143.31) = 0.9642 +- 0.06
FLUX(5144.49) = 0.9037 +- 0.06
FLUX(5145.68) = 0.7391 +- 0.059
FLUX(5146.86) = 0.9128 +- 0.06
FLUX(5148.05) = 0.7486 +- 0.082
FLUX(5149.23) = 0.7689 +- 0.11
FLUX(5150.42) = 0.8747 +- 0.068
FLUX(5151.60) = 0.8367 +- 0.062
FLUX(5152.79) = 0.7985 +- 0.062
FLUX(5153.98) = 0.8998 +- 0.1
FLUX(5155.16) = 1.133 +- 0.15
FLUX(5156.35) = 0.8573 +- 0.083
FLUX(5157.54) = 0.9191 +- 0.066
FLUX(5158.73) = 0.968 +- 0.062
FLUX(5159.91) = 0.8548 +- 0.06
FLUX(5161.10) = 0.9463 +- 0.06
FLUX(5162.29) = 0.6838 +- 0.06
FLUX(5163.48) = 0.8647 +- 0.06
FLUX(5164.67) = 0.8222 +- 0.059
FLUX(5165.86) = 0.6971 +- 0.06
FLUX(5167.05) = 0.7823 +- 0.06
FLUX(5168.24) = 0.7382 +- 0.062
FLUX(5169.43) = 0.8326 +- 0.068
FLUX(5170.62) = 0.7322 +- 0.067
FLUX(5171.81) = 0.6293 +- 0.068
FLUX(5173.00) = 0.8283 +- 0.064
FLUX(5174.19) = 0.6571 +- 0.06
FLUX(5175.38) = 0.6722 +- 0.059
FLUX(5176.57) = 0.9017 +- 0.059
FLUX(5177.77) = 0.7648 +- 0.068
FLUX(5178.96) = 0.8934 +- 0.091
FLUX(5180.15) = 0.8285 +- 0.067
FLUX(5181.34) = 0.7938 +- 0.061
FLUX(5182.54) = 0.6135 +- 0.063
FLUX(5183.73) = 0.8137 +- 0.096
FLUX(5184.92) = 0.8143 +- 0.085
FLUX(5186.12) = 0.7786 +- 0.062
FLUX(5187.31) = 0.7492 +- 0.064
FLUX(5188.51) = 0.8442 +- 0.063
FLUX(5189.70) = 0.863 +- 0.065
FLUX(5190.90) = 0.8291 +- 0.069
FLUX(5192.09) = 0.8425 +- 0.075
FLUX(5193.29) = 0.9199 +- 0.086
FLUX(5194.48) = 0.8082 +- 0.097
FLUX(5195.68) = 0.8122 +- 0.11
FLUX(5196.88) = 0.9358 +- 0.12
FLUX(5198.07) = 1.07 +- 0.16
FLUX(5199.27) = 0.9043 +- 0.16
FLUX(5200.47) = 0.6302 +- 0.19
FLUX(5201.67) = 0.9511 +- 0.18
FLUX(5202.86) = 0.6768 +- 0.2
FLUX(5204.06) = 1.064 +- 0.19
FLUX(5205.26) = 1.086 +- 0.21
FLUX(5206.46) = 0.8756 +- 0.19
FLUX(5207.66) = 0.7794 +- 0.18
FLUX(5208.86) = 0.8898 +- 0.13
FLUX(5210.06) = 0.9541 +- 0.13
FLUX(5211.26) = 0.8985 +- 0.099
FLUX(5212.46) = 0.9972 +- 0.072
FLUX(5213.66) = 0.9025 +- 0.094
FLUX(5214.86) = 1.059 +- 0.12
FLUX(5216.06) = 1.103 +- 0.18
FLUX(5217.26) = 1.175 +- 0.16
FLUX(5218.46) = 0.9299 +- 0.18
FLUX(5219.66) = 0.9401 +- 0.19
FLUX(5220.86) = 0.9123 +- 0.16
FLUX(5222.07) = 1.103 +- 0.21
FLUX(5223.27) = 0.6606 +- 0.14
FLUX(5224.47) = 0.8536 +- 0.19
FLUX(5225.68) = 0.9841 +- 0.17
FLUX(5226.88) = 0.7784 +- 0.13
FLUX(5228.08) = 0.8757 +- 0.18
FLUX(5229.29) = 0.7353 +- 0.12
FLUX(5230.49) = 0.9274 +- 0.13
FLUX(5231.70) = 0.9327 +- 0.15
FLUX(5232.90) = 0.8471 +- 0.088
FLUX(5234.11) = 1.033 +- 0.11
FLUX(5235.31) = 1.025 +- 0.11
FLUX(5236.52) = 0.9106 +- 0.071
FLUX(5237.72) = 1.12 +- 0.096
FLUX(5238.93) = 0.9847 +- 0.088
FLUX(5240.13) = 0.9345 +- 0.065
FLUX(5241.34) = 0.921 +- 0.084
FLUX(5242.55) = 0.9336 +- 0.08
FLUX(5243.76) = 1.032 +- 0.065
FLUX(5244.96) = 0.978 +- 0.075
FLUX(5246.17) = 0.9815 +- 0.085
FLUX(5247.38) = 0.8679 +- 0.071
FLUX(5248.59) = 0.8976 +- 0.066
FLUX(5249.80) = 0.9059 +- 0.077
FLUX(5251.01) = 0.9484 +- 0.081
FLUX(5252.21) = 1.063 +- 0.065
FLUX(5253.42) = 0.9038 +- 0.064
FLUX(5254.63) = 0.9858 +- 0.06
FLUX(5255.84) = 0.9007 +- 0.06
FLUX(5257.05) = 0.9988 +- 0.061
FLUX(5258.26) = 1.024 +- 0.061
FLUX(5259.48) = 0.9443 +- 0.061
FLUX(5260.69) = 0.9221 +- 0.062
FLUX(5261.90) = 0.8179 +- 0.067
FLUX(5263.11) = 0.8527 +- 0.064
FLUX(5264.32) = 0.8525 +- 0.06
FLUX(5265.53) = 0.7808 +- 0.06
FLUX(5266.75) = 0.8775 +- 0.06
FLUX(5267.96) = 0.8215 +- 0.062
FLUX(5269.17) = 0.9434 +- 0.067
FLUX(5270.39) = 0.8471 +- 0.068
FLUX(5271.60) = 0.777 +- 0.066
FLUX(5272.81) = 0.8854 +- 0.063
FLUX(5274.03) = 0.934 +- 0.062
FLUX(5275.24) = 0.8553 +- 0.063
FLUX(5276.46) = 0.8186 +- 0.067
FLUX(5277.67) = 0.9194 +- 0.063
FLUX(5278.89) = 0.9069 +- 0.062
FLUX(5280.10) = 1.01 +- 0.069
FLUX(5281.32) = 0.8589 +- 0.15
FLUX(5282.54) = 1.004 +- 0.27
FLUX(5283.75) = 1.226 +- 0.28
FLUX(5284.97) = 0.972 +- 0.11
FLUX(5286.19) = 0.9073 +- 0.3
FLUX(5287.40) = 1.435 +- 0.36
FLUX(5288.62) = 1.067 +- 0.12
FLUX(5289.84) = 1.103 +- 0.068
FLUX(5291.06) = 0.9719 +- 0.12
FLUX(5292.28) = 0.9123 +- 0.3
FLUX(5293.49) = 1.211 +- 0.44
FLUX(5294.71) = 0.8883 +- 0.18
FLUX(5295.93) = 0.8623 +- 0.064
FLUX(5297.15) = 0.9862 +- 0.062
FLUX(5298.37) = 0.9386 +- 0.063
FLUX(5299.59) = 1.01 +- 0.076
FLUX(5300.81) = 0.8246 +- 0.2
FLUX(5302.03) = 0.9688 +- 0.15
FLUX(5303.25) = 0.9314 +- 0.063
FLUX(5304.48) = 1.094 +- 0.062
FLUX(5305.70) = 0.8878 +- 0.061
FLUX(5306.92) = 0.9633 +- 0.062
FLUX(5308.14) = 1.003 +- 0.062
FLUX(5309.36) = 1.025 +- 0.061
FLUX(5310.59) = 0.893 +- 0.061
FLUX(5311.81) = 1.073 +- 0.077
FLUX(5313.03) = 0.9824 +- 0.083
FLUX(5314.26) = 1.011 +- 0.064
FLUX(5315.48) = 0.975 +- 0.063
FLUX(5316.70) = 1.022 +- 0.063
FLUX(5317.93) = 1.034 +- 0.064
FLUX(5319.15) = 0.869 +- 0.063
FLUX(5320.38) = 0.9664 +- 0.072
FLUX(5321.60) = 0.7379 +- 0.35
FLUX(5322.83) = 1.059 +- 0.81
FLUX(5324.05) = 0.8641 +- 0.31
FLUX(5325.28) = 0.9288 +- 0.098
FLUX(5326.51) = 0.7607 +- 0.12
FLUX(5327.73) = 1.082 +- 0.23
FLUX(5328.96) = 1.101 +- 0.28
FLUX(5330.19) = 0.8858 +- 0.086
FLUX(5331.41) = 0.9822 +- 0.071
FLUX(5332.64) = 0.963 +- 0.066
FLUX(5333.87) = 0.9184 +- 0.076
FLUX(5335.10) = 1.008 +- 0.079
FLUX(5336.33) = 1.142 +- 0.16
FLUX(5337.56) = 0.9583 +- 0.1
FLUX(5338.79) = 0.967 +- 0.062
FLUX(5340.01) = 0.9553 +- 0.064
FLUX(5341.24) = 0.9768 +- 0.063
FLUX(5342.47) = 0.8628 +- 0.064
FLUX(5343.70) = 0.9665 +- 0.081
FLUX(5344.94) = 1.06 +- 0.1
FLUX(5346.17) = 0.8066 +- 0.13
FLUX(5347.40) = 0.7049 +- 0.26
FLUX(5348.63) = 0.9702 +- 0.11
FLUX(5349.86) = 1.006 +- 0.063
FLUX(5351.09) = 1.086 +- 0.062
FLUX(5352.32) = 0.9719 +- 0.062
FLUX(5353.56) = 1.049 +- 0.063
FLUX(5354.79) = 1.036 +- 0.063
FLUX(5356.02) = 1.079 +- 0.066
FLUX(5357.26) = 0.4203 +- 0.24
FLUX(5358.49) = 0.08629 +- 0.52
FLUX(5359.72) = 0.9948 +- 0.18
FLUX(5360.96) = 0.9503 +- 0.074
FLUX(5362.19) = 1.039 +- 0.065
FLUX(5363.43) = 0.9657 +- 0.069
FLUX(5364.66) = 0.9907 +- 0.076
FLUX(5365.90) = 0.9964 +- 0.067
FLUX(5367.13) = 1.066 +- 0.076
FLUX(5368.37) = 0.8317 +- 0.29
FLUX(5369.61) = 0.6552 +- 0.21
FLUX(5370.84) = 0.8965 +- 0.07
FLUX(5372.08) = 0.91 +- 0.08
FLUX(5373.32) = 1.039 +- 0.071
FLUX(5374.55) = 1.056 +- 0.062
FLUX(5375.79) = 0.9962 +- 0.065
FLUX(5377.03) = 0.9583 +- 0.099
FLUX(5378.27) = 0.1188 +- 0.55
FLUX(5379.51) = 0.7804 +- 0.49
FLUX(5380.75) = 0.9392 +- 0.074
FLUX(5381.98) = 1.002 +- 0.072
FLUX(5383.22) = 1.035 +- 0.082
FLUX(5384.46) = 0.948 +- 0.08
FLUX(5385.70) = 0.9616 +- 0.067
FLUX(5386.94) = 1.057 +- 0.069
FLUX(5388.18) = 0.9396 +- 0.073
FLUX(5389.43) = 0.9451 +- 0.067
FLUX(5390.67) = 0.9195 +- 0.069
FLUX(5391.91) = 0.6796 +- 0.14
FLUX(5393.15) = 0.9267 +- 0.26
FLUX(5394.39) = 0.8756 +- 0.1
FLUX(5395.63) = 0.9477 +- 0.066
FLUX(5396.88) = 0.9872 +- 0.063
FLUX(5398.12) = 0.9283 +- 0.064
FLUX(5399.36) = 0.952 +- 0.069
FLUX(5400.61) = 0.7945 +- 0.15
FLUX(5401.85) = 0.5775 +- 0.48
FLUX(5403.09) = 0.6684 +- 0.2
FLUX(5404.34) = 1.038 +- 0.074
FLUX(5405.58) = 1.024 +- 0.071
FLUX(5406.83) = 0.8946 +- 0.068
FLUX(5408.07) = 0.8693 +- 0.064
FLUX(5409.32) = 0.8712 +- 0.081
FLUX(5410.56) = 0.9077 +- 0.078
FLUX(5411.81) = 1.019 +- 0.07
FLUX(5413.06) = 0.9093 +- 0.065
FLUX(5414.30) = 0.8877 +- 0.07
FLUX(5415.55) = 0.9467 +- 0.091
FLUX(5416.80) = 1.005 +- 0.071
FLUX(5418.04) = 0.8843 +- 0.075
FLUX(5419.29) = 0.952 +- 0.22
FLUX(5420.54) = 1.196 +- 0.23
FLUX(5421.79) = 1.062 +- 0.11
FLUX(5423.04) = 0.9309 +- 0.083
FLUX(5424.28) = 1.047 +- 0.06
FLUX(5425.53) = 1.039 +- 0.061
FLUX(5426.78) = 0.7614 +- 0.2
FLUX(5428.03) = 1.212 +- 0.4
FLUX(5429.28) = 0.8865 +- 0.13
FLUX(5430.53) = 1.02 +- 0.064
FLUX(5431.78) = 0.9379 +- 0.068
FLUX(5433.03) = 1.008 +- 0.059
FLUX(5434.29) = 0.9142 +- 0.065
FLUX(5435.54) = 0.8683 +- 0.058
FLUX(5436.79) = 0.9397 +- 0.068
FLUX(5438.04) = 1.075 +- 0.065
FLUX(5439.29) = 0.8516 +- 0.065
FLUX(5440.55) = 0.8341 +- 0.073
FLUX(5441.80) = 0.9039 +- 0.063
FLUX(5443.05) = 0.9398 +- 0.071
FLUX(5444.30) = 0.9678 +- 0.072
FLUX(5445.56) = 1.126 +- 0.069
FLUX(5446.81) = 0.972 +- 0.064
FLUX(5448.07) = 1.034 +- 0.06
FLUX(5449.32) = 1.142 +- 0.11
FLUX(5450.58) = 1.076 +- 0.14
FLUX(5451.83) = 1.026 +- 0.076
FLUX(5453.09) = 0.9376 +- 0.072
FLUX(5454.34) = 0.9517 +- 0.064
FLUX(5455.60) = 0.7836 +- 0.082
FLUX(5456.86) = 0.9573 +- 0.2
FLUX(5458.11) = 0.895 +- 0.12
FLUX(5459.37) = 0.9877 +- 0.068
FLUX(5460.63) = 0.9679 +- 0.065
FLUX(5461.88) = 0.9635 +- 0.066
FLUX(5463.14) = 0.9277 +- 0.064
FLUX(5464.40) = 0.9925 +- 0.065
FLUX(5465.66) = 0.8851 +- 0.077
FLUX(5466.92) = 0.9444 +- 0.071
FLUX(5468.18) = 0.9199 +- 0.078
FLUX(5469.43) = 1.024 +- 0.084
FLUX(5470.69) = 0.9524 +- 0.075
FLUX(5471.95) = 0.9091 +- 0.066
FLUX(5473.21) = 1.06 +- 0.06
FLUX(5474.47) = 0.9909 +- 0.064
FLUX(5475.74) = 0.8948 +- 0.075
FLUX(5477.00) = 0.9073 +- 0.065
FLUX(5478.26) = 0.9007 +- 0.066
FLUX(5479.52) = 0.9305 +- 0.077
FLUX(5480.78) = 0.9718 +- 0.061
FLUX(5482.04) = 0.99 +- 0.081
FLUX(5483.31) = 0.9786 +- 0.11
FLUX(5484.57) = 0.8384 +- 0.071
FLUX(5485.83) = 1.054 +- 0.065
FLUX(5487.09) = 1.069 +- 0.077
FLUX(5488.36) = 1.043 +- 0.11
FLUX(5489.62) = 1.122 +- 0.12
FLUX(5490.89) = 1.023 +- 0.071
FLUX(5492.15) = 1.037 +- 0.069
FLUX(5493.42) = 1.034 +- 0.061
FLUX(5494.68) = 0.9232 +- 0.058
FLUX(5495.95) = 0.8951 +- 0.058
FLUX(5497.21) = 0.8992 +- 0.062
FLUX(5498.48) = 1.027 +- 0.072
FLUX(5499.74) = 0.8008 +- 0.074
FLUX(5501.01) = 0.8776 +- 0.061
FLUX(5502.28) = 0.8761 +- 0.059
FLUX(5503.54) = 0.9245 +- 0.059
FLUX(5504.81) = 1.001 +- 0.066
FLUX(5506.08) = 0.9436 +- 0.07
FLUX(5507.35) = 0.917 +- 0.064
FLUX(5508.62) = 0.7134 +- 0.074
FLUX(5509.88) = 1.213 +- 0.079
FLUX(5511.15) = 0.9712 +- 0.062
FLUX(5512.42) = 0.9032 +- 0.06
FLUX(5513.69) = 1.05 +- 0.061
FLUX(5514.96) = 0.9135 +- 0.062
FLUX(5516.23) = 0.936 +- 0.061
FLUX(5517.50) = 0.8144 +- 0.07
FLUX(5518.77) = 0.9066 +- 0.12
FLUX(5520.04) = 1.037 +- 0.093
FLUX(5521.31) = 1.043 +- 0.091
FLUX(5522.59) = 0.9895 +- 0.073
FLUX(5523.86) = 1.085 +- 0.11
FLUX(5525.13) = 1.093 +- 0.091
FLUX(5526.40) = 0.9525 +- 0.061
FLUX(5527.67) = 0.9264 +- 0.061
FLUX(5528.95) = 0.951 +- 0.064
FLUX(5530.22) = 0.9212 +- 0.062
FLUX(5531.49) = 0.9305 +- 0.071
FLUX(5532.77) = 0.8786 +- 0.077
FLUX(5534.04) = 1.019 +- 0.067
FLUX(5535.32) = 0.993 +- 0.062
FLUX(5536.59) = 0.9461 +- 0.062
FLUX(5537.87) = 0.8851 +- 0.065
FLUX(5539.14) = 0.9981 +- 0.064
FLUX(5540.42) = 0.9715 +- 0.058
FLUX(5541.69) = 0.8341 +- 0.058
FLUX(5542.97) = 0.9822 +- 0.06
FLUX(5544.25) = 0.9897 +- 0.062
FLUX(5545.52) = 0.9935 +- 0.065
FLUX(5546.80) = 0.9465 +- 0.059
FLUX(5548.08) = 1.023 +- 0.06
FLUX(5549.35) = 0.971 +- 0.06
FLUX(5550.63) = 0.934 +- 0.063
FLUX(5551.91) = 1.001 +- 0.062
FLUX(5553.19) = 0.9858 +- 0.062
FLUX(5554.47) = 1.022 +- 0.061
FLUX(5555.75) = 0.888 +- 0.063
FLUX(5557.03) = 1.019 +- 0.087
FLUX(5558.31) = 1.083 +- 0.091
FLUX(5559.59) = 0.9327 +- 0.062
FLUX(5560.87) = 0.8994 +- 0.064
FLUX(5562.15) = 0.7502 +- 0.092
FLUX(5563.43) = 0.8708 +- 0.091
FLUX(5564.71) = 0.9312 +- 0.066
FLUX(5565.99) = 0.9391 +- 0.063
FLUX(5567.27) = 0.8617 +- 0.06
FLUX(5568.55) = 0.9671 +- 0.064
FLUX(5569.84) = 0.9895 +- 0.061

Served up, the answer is 0.051 mag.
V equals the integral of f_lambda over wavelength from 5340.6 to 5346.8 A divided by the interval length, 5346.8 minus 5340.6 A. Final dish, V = 0.933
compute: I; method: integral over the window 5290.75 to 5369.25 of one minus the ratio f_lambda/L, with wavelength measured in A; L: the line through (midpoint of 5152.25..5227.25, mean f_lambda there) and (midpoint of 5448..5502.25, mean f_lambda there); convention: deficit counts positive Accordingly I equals -2.8 A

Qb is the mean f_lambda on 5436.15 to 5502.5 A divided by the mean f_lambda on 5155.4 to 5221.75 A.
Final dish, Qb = 1.1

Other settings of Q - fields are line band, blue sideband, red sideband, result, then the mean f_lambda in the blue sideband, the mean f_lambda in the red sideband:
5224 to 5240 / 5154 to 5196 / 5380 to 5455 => -0.096 mag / 0.815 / 0.949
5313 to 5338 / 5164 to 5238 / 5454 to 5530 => -0.067 mag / 0.867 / 0.958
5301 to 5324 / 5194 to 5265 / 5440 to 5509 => -0.032 mag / 0.929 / 0.959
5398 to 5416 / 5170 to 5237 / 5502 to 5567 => 0.046 mag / 0.871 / 0.955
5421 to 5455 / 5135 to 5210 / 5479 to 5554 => -0.051 mag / 0.84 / 0.964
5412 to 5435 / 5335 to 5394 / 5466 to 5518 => -0.053 mag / 0.91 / 0.956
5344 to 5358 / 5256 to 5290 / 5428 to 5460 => 0.037 mag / 0.939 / 0.966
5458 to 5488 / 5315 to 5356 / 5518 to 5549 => 0.010 mag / 0.962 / 0.97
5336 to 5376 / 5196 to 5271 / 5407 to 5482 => 0.028 mag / 0.926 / 0.961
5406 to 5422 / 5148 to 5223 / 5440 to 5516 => -0.014 mag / 0.861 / 0.962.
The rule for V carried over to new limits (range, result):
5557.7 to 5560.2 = 1.01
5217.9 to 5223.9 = 0.909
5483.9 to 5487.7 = 0.989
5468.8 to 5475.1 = 0.989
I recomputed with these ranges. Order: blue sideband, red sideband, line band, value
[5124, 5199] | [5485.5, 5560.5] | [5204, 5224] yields -2.2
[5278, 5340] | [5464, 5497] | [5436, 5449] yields 0.1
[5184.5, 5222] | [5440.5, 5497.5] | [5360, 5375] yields -0.1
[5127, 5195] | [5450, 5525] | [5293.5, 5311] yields -1.4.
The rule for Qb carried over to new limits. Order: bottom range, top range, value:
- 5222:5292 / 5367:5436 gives 0.98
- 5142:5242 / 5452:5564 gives 1.10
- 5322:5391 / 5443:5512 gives 1.05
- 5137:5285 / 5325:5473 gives 1.05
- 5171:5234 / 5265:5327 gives 1.10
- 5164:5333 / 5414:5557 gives 1.05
